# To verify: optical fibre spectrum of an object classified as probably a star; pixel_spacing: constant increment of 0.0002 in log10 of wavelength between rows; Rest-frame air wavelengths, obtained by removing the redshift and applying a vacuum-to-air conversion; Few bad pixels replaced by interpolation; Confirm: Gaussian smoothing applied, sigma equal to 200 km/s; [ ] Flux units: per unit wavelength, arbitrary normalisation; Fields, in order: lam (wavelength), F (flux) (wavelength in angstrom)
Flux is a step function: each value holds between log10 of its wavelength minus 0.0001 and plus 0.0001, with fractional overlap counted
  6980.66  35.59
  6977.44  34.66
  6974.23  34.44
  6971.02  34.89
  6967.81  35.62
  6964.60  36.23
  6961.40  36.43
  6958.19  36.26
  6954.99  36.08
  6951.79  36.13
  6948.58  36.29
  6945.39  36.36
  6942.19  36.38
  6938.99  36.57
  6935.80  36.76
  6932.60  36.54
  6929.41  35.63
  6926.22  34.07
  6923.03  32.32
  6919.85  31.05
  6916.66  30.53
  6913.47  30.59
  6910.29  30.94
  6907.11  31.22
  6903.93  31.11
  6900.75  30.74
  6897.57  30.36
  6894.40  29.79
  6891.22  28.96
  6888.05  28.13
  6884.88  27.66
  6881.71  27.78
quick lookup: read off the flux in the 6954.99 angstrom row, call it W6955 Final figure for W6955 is 36.08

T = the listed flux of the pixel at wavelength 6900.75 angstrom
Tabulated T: 30.74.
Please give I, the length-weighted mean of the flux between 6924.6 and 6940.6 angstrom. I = 35.9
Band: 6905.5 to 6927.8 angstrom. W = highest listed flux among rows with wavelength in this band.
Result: 34.07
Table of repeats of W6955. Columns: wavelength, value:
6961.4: 36.43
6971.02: 34.89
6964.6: 36.23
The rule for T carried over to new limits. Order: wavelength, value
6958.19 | 36.26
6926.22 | 34.07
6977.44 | 34.66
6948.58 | 36.29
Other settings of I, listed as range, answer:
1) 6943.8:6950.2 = 36.3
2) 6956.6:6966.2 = 36.3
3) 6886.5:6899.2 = 29.3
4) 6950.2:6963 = 36.2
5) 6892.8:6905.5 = 30.5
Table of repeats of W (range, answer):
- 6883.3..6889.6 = 28.13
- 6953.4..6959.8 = 36.26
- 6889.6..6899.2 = 30.36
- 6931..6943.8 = 36.76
